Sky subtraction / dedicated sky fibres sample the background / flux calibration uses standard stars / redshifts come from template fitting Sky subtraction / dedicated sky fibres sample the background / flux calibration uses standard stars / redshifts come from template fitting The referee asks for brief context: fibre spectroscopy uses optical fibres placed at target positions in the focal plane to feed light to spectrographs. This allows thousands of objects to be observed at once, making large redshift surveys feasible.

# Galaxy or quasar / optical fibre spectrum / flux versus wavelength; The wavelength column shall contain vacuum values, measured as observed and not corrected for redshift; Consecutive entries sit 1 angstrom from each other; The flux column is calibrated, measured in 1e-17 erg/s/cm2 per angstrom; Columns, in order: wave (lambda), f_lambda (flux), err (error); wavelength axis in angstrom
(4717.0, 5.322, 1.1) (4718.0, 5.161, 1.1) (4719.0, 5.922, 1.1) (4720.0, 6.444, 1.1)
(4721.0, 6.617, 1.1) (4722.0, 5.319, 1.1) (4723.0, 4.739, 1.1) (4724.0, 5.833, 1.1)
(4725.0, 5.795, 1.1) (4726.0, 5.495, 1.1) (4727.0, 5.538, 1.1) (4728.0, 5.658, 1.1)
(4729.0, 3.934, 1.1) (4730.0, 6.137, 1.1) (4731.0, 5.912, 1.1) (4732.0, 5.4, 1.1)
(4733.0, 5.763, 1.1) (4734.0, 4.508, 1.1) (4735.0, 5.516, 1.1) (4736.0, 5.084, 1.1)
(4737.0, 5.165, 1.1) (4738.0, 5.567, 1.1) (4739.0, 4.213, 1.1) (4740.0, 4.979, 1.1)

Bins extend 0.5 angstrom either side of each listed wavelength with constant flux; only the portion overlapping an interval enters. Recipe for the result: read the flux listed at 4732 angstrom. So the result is 5.4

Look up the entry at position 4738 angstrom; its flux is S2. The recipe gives 5.567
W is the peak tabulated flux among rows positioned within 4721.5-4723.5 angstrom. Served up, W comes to 5.319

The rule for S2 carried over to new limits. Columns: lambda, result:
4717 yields 5.322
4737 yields 5.165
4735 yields 5.516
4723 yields 4.739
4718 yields 5.161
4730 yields 6.137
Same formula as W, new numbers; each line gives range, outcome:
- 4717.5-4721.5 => 6.617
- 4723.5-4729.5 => 5.833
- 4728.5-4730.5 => 6.137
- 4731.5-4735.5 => 5.763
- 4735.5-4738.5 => 5.567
